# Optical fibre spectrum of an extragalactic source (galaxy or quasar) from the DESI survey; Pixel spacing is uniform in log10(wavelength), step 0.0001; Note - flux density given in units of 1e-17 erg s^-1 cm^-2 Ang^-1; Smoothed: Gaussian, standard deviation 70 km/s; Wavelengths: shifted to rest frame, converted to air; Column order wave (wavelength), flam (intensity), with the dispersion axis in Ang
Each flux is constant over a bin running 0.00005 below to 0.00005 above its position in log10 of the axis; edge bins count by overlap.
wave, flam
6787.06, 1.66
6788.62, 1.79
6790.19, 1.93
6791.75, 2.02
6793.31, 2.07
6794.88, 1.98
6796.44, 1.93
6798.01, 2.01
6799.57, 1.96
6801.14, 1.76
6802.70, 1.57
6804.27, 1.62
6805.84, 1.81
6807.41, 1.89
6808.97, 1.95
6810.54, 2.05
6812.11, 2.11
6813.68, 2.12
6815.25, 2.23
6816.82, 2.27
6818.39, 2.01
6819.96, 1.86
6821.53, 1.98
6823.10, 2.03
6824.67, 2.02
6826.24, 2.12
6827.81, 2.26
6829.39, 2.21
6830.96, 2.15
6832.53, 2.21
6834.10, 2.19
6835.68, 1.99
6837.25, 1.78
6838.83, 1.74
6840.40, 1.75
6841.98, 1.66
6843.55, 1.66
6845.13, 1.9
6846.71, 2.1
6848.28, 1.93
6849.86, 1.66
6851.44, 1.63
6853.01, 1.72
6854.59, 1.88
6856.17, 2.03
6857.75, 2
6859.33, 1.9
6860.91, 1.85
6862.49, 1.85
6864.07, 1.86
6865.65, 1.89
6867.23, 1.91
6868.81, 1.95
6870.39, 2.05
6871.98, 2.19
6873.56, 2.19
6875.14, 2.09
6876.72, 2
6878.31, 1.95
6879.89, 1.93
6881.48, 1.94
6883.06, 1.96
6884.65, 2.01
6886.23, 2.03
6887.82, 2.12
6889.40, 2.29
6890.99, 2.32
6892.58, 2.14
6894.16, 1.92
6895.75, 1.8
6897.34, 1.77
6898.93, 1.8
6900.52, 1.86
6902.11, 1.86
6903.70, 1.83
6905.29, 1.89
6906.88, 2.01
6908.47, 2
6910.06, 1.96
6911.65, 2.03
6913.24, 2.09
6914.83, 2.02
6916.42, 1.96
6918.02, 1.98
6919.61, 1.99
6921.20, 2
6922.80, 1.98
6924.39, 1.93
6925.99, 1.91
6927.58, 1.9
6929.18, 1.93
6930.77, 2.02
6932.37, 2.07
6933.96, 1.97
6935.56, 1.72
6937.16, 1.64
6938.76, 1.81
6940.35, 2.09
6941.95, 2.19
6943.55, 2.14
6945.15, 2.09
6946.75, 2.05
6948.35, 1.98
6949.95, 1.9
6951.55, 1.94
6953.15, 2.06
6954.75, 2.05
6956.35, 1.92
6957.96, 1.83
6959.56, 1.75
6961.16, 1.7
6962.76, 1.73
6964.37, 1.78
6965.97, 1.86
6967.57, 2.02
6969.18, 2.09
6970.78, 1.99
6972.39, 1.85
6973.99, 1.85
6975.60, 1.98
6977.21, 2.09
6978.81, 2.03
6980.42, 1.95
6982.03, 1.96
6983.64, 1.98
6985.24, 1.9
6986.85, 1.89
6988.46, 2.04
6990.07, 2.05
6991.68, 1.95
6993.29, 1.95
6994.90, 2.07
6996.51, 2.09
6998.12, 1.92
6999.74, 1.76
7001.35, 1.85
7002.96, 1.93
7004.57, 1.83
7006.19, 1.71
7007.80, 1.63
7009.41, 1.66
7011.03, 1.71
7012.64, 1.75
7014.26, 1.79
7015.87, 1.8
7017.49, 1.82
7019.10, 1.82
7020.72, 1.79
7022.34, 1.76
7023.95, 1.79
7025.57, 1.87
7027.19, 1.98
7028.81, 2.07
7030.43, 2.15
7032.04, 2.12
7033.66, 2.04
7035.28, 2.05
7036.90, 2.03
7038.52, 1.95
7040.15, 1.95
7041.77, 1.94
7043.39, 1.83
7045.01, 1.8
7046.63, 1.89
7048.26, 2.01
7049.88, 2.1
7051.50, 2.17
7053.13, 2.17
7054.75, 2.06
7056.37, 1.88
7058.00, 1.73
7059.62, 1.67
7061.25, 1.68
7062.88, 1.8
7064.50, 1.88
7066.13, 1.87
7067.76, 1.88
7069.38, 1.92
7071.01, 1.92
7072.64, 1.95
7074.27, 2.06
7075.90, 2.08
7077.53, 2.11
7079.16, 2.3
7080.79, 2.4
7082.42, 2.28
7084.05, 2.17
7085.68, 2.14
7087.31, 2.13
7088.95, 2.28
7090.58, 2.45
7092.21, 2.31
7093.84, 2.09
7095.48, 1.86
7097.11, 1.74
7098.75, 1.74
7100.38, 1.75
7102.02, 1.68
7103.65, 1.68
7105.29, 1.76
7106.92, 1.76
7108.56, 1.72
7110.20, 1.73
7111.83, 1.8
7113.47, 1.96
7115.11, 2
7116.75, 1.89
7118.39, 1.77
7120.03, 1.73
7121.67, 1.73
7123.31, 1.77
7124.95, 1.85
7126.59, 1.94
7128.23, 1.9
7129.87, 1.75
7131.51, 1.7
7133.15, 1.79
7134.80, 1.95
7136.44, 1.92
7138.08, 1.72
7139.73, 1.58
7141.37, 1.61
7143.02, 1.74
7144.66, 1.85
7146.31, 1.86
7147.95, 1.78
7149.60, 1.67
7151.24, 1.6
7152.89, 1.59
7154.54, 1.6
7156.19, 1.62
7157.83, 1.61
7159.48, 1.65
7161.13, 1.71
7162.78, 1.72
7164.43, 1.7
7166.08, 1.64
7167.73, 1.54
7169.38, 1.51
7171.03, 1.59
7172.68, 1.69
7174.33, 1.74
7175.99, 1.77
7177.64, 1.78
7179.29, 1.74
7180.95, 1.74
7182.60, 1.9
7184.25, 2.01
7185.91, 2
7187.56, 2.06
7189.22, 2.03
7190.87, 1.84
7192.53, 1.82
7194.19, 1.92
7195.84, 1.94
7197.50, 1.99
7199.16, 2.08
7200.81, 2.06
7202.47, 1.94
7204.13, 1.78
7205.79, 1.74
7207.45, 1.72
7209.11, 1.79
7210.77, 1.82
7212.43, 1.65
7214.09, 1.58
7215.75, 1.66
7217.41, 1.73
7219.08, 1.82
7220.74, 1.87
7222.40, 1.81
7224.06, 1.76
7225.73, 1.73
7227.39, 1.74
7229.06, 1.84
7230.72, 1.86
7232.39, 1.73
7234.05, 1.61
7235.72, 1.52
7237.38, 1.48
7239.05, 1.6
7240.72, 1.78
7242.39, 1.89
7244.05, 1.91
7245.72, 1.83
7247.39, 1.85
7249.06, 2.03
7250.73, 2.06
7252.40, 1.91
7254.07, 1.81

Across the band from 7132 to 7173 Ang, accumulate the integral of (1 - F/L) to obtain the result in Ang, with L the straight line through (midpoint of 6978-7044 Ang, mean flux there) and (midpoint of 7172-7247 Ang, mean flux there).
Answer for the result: 3.27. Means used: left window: 1.91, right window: 1.81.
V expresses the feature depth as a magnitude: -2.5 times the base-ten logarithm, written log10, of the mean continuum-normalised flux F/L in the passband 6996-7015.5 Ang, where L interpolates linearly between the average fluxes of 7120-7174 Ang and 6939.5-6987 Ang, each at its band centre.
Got 0.06 mag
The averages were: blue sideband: 1.96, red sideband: 1.72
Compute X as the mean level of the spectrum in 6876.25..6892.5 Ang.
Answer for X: 2.06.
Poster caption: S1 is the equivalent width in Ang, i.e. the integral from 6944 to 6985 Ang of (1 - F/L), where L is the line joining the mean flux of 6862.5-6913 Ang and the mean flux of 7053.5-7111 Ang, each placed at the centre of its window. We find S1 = 0.7 Ang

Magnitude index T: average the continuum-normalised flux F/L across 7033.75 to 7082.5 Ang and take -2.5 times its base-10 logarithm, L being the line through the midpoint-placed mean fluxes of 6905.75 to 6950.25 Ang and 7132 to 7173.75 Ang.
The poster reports -0.09 mag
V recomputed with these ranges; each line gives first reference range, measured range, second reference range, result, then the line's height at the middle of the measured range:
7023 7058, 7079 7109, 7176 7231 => -0.04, 1.94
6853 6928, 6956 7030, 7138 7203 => 0.01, 1.9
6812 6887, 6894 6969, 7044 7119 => 0.02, 1.97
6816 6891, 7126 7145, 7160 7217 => 0.03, 1.83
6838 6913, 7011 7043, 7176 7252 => -0.02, 1.88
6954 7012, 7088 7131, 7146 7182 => -0.08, 1.74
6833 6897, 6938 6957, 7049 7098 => -0.02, 1.98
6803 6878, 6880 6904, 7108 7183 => -0.03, 1.92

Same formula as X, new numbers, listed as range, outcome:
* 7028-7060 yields 1.99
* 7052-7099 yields 2.02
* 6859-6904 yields 1.98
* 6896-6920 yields 1.93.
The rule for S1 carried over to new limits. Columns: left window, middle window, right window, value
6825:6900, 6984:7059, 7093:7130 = -1.96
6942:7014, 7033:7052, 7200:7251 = -0.97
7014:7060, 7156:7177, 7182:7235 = 2.33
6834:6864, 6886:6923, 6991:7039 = -2.49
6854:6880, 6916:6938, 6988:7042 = 0.18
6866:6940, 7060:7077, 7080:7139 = 0.19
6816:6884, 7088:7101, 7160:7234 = -1.33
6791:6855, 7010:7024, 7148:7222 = 0.56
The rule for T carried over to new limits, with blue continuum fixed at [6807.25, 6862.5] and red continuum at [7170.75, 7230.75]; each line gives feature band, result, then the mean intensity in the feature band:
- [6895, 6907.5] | 0.05 mag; 1.85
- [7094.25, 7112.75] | 0.06 mag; 1.76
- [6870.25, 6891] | -0.06 mag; 2.07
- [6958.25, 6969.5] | 0.05 mag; 1.84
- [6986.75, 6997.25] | -0.06 mag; 2.01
